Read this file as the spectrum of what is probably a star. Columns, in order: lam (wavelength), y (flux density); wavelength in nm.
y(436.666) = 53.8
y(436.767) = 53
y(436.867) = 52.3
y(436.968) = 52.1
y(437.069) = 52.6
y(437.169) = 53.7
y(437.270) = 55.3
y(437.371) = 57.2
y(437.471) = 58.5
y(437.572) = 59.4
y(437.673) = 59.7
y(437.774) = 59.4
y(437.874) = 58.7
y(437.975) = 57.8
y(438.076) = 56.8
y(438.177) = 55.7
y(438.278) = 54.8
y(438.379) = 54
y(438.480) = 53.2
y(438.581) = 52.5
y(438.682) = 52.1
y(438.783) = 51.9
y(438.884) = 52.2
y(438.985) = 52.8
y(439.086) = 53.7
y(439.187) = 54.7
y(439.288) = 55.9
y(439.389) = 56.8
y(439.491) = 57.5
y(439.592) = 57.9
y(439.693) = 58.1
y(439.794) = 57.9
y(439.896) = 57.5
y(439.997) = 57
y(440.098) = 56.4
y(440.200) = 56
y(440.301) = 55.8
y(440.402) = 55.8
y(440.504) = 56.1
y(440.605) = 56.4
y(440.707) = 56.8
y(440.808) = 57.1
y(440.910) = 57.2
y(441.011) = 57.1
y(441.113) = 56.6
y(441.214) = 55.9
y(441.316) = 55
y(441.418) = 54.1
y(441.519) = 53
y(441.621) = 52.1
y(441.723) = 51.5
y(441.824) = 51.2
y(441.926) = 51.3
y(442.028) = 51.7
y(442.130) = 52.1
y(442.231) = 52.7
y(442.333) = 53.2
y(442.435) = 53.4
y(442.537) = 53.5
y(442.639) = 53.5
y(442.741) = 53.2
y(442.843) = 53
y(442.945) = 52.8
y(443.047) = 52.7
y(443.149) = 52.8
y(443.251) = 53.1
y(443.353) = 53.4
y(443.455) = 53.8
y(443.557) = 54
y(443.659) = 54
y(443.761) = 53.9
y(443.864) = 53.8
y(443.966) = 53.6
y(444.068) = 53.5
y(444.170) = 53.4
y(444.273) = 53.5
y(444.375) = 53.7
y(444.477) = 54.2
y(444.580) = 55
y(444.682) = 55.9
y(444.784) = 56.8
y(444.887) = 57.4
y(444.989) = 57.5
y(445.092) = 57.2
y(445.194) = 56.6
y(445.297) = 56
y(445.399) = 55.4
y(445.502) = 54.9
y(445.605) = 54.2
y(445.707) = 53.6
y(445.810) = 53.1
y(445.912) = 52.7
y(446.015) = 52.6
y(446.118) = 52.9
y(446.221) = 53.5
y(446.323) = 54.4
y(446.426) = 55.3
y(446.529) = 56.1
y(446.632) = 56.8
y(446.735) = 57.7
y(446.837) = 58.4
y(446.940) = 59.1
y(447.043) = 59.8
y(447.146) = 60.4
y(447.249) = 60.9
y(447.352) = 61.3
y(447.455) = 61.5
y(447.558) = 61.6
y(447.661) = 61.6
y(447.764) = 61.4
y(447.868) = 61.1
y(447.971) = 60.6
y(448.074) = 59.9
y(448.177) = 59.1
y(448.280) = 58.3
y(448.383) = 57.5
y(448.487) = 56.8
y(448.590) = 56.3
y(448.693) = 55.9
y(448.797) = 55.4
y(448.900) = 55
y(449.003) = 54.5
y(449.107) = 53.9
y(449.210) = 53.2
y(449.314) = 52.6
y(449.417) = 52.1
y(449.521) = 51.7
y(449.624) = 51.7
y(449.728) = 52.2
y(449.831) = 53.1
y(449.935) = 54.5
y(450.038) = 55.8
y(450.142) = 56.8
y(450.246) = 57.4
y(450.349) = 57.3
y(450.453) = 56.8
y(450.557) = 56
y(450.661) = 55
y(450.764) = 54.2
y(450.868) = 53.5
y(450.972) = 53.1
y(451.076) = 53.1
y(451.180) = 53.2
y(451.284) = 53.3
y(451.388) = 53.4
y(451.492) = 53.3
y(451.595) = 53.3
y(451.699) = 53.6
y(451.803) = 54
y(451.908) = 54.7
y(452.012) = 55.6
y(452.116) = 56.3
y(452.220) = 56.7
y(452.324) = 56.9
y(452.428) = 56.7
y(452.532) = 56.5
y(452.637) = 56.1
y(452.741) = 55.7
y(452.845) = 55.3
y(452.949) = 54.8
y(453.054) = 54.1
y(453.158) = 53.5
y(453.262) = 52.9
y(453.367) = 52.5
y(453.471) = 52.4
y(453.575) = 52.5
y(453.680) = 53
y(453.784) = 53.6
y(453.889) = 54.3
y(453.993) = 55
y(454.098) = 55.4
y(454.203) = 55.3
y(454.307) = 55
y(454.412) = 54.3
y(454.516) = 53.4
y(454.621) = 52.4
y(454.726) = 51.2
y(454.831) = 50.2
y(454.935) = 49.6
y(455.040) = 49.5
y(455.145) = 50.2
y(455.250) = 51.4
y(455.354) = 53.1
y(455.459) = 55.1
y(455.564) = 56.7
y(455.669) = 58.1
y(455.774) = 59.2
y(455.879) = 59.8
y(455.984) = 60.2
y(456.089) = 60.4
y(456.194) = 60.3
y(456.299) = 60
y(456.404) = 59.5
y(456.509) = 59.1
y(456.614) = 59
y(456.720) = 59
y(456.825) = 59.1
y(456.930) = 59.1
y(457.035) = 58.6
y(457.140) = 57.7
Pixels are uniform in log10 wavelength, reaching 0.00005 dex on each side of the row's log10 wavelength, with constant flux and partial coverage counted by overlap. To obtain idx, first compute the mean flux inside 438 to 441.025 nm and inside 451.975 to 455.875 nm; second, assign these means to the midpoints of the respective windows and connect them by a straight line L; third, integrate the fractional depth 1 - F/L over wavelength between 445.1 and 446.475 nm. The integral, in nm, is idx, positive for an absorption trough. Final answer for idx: 0.02 nm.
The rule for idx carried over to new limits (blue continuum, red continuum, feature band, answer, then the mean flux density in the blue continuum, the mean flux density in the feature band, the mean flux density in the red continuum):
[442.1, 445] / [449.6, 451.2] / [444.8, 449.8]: -0.20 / 53.9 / 56.5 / 54.7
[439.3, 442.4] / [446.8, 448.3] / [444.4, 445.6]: 0.05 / 55.3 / 55.9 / 60.4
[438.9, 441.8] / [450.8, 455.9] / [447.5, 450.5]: -0.09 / 55.7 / 56.4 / 54.1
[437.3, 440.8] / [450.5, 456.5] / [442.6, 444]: 0.06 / 56.1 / 53.4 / 54.7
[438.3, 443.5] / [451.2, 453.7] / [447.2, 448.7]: -0.14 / 54.4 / 59.7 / 54.5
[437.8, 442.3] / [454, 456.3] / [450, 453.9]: 0.02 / 55.1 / 54.7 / 54.9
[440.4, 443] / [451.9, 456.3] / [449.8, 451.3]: -0.01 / 54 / 54.9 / 54.8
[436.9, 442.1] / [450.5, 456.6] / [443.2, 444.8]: 0.03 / 55.3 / 54.1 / 54.8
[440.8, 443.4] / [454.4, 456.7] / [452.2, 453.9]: 0.02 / 53.5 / 54.5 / 55.6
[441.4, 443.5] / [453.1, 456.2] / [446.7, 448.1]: -0.18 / 52.8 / 60.4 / 54.3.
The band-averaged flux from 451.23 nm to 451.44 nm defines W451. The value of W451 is 53.3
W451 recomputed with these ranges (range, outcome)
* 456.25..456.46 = 59.8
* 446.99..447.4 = 60.6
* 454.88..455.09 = 49.7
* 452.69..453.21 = 54.7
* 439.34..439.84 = 57.6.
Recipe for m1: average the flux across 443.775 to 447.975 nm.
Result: 56.5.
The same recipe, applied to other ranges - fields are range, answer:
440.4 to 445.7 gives 54.3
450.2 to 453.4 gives 54.8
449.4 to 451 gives 54.5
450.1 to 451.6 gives 54.7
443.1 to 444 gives 53.6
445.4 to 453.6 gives 55.6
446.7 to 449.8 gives 57.4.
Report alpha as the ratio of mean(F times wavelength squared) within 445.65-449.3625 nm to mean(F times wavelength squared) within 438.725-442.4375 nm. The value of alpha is 1.07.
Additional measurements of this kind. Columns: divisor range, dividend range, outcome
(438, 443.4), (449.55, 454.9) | 1.05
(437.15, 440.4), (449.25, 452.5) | 1.03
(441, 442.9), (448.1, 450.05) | 1.06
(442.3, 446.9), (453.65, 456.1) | 1.04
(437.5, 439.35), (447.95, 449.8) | 1.05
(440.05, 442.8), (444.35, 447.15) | 1.04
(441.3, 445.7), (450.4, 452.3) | 1.05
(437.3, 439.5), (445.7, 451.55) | 1.05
